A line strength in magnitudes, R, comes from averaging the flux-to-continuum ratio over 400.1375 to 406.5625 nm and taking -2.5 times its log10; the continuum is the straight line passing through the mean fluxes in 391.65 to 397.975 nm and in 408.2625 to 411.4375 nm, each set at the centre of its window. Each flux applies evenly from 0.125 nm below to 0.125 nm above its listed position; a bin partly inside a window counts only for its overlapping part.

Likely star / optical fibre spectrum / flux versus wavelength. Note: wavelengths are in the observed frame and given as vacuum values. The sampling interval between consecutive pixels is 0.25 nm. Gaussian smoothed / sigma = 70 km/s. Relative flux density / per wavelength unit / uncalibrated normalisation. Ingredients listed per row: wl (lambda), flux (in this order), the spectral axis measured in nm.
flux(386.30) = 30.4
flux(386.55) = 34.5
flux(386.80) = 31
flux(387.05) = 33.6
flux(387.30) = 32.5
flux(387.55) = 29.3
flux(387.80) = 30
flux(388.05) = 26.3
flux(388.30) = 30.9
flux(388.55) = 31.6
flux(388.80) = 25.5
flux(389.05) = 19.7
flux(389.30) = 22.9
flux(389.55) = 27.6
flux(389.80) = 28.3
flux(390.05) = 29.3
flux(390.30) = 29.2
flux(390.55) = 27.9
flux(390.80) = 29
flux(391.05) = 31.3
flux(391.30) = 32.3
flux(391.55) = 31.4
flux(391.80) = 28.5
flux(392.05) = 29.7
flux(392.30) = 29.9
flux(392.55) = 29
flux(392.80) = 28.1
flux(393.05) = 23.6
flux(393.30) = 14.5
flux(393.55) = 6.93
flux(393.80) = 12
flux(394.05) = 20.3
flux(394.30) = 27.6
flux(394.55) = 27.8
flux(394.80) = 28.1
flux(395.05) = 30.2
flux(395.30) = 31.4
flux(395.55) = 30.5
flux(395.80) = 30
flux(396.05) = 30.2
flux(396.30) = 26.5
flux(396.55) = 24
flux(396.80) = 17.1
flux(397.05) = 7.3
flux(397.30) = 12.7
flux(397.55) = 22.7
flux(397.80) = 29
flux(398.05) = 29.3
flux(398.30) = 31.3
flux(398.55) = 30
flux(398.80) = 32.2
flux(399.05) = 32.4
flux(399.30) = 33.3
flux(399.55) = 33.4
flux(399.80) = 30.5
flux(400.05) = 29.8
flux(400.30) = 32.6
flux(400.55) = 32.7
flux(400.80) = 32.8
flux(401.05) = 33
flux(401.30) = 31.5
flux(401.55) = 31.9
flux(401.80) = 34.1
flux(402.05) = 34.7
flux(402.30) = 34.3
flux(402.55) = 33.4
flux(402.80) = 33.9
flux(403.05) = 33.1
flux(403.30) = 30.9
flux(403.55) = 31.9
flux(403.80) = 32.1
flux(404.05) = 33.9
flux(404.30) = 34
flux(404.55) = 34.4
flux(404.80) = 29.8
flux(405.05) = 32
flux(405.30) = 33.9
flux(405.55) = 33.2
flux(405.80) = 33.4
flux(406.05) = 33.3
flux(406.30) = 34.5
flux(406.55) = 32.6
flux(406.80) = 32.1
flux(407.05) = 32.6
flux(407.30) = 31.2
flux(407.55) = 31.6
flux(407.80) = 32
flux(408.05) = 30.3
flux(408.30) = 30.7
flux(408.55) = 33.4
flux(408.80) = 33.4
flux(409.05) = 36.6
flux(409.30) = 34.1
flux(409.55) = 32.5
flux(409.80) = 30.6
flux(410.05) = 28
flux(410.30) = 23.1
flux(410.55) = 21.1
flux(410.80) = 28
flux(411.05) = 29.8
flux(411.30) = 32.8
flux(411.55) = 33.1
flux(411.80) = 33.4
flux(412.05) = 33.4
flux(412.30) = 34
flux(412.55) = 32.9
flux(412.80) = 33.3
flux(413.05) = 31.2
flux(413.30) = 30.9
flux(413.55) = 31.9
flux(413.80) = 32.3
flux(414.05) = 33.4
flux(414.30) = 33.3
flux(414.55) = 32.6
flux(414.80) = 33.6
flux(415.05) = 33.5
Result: -0.195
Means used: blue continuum 24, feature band 33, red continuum 30.3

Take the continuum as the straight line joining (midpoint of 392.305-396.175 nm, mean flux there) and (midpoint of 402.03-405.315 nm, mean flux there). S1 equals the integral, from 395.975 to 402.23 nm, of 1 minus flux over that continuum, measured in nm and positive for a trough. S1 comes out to 0.12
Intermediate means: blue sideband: 24.8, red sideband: 32.9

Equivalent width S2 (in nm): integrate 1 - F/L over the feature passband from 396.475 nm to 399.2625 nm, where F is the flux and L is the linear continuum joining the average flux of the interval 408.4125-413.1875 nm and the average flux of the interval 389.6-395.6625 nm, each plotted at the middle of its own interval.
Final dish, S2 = 0.330 nm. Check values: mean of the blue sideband 26.5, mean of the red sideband 31.3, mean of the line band 24.7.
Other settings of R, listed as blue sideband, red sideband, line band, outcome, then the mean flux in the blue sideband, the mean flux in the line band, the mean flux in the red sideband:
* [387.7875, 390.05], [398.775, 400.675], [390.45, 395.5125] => 0.110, 27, 26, 32.1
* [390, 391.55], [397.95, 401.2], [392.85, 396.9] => 0.277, 30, 23.9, 31.8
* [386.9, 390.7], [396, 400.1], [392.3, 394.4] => 0.303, 28.3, 20.7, 26.4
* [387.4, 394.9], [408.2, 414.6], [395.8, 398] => 0.254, 26.3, 22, 31.5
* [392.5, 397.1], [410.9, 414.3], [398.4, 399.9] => -0.234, 23.6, 32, 32.5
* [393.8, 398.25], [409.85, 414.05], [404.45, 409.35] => -0.140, 24.7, 32.7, 30.7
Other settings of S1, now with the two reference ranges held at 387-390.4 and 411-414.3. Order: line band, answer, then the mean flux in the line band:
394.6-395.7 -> -0.019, 29.9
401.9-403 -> -0.118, 34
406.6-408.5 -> 0.002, 31.6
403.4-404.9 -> -0.081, 32.7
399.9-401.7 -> -0.096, 32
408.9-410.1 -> -0.024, 32.7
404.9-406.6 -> -0.104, 33.2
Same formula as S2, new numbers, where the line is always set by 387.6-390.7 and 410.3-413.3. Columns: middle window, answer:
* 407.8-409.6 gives -0.152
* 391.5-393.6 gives 0.222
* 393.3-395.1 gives 0.463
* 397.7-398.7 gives -0.040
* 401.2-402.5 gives -0.176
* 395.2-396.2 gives -0.068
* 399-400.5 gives -0.153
